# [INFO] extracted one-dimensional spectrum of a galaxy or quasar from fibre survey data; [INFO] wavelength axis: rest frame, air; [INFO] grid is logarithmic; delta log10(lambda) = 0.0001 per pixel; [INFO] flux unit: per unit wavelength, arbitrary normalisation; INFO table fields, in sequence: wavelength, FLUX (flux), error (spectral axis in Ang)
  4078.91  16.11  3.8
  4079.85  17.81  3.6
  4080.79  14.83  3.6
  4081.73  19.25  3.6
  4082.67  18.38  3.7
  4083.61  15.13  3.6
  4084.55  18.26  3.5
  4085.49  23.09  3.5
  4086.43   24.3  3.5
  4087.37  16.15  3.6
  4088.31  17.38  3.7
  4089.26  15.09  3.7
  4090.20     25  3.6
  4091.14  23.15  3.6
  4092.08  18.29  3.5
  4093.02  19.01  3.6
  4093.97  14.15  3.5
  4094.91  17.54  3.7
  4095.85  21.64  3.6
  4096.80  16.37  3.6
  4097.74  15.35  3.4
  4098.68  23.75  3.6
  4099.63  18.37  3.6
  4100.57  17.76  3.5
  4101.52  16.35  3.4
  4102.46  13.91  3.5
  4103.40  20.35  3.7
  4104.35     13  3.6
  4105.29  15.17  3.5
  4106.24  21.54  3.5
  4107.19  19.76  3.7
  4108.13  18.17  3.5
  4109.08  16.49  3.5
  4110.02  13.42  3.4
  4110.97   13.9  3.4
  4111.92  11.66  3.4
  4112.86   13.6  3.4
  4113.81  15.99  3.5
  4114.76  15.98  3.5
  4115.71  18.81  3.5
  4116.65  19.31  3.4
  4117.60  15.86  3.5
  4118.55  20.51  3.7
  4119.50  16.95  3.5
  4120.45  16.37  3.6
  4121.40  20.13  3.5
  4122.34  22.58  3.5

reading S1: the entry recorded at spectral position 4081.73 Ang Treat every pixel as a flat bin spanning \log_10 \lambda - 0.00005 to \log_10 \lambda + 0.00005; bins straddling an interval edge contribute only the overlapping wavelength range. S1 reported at 19.25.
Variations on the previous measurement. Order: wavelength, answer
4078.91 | 16.11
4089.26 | 15.09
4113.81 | 15.99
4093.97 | 14.15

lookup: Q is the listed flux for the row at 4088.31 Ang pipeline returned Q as 17.38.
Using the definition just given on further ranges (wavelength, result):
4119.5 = 16.95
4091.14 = 23.15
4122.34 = 22.58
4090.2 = 25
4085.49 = 23.09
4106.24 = 21.54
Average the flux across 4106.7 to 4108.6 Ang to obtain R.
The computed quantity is 19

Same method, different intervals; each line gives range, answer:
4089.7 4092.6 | 22.1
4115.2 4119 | 18.6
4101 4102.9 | 15.2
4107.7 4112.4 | 14.7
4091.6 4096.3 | 18.1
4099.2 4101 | 18.1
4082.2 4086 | 18.8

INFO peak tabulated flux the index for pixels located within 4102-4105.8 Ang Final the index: 20.35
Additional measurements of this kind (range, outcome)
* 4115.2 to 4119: 20.51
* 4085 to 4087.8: 24.3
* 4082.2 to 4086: 23.09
